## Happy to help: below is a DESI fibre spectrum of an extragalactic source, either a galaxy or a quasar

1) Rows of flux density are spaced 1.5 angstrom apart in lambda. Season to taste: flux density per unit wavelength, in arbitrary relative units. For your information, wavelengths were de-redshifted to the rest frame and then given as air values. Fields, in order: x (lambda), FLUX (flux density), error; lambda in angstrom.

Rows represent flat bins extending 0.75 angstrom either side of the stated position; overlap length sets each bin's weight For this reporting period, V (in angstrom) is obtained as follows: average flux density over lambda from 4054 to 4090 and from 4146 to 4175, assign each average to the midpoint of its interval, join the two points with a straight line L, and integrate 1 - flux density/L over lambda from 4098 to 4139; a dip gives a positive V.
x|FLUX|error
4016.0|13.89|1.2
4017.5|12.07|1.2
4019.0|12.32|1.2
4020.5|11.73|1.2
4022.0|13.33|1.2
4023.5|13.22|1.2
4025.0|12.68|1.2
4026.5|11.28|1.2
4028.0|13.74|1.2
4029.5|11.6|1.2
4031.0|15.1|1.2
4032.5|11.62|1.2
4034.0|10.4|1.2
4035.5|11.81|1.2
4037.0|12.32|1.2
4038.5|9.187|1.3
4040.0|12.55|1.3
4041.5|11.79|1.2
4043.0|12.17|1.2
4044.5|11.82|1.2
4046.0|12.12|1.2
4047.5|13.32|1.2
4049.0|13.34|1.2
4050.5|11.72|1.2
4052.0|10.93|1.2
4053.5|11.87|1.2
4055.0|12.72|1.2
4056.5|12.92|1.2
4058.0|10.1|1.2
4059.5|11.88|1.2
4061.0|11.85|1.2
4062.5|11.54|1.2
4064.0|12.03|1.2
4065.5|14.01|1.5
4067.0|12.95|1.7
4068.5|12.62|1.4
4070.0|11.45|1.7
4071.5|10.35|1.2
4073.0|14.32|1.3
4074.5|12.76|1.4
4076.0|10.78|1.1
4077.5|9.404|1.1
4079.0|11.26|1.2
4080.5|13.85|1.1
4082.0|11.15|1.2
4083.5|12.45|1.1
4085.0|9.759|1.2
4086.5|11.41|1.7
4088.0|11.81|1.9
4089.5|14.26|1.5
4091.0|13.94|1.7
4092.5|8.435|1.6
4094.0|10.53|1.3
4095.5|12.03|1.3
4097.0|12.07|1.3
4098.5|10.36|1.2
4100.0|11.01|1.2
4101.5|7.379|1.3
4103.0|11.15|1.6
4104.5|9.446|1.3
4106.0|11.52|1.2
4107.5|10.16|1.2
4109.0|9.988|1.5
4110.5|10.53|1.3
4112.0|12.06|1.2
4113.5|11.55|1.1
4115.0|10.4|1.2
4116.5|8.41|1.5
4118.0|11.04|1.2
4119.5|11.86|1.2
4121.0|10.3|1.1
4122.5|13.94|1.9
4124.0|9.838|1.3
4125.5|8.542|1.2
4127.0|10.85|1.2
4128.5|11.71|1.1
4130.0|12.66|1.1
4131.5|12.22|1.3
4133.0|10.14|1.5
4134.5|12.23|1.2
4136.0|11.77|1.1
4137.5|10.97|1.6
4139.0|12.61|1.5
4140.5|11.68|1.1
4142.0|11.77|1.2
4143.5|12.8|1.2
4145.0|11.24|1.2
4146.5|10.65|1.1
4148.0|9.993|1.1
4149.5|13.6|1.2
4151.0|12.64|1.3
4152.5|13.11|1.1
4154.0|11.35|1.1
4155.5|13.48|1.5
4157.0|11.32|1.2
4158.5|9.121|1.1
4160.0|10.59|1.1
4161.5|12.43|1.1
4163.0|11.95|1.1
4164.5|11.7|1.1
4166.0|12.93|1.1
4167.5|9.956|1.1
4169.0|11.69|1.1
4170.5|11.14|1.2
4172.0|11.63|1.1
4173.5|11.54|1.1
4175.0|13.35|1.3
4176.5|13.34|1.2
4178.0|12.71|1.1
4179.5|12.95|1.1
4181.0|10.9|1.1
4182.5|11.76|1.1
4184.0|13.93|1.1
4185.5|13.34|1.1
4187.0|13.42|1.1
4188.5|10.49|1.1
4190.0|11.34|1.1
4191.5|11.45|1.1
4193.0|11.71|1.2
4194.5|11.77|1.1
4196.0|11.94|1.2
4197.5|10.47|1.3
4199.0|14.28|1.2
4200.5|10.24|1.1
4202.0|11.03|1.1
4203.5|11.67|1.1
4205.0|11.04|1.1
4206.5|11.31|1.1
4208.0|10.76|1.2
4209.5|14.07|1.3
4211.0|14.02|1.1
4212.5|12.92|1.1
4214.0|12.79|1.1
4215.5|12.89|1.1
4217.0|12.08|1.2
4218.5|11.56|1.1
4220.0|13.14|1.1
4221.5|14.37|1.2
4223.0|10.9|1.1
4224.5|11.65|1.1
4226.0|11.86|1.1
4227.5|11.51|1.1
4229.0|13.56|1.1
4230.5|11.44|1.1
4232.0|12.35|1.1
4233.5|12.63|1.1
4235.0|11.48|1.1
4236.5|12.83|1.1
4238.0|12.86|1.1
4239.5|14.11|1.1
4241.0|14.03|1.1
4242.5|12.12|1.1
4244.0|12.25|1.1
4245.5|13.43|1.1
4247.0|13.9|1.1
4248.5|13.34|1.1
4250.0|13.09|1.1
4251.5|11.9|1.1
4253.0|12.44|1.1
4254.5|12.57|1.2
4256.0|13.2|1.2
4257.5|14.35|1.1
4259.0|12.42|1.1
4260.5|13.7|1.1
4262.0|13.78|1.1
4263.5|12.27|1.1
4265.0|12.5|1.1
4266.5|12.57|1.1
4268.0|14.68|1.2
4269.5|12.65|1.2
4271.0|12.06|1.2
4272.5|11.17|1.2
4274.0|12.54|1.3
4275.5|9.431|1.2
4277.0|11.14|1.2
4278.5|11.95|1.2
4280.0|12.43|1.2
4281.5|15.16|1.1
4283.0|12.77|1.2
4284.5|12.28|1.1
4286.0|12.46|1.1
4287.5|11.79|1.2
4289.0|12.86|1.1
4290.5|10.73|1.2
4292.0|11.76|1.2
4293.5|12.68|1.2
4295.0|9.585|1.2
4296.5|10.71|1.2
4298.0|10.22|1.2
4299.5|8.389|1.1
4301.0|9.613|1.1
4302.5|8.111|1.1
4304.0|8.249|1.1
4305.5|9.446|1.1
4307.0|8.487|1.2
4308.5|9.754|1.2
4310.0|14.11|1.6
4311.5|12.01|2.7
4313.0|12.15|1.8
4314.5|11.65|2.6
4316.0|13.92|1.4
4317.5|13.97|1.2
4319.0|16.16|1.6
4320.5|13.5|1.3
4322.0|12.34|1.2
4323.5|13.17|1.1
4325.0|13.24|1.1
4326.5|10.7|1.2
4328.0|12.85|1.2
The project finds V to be 3.33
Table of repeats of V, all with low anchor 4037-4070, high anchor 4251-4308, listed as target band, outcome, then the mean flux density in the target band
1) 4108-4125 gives 1.6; 10.9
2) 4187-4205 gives 0.4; 11.6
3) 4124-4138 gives 0.9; 11.2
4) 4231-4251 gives -2.0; 12.9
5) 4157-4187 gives -0.2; 12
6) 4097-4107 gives 1.4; 10.3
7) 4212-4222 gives -0.8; 12.8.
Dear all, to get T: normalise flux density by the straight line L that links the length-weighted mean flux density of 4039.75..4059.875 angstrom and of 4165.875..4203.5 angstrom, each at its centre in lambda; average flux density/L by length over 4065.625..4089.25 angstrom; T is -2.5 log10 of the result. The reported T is 0.02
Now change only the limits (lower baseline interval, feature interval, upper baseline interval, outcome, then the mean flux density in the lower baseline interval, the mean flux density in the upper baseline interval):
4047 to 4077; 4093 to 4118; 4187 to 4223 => 0.15 mag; 12.1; 12.1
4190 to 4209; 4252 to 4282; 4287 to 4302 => -0.15 mag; 11.5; 10.8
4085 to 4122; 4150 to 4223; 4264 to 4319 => -0.08 mag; 10.9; 11.6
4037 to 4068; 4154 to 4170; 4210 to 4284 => 0.08 mag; 12.1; 12.7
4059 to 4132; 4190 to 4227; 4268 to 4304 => -0.06 mag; 11.3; 11.4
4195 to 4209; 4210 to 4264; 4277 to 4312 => -0.13 mag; 11.5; 11.1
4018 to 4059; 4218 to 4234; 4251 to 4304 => -0.03 mag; 12.1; 11.9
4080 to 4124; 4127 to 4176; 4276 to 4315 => -0.06 mag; 11.1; 11.2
